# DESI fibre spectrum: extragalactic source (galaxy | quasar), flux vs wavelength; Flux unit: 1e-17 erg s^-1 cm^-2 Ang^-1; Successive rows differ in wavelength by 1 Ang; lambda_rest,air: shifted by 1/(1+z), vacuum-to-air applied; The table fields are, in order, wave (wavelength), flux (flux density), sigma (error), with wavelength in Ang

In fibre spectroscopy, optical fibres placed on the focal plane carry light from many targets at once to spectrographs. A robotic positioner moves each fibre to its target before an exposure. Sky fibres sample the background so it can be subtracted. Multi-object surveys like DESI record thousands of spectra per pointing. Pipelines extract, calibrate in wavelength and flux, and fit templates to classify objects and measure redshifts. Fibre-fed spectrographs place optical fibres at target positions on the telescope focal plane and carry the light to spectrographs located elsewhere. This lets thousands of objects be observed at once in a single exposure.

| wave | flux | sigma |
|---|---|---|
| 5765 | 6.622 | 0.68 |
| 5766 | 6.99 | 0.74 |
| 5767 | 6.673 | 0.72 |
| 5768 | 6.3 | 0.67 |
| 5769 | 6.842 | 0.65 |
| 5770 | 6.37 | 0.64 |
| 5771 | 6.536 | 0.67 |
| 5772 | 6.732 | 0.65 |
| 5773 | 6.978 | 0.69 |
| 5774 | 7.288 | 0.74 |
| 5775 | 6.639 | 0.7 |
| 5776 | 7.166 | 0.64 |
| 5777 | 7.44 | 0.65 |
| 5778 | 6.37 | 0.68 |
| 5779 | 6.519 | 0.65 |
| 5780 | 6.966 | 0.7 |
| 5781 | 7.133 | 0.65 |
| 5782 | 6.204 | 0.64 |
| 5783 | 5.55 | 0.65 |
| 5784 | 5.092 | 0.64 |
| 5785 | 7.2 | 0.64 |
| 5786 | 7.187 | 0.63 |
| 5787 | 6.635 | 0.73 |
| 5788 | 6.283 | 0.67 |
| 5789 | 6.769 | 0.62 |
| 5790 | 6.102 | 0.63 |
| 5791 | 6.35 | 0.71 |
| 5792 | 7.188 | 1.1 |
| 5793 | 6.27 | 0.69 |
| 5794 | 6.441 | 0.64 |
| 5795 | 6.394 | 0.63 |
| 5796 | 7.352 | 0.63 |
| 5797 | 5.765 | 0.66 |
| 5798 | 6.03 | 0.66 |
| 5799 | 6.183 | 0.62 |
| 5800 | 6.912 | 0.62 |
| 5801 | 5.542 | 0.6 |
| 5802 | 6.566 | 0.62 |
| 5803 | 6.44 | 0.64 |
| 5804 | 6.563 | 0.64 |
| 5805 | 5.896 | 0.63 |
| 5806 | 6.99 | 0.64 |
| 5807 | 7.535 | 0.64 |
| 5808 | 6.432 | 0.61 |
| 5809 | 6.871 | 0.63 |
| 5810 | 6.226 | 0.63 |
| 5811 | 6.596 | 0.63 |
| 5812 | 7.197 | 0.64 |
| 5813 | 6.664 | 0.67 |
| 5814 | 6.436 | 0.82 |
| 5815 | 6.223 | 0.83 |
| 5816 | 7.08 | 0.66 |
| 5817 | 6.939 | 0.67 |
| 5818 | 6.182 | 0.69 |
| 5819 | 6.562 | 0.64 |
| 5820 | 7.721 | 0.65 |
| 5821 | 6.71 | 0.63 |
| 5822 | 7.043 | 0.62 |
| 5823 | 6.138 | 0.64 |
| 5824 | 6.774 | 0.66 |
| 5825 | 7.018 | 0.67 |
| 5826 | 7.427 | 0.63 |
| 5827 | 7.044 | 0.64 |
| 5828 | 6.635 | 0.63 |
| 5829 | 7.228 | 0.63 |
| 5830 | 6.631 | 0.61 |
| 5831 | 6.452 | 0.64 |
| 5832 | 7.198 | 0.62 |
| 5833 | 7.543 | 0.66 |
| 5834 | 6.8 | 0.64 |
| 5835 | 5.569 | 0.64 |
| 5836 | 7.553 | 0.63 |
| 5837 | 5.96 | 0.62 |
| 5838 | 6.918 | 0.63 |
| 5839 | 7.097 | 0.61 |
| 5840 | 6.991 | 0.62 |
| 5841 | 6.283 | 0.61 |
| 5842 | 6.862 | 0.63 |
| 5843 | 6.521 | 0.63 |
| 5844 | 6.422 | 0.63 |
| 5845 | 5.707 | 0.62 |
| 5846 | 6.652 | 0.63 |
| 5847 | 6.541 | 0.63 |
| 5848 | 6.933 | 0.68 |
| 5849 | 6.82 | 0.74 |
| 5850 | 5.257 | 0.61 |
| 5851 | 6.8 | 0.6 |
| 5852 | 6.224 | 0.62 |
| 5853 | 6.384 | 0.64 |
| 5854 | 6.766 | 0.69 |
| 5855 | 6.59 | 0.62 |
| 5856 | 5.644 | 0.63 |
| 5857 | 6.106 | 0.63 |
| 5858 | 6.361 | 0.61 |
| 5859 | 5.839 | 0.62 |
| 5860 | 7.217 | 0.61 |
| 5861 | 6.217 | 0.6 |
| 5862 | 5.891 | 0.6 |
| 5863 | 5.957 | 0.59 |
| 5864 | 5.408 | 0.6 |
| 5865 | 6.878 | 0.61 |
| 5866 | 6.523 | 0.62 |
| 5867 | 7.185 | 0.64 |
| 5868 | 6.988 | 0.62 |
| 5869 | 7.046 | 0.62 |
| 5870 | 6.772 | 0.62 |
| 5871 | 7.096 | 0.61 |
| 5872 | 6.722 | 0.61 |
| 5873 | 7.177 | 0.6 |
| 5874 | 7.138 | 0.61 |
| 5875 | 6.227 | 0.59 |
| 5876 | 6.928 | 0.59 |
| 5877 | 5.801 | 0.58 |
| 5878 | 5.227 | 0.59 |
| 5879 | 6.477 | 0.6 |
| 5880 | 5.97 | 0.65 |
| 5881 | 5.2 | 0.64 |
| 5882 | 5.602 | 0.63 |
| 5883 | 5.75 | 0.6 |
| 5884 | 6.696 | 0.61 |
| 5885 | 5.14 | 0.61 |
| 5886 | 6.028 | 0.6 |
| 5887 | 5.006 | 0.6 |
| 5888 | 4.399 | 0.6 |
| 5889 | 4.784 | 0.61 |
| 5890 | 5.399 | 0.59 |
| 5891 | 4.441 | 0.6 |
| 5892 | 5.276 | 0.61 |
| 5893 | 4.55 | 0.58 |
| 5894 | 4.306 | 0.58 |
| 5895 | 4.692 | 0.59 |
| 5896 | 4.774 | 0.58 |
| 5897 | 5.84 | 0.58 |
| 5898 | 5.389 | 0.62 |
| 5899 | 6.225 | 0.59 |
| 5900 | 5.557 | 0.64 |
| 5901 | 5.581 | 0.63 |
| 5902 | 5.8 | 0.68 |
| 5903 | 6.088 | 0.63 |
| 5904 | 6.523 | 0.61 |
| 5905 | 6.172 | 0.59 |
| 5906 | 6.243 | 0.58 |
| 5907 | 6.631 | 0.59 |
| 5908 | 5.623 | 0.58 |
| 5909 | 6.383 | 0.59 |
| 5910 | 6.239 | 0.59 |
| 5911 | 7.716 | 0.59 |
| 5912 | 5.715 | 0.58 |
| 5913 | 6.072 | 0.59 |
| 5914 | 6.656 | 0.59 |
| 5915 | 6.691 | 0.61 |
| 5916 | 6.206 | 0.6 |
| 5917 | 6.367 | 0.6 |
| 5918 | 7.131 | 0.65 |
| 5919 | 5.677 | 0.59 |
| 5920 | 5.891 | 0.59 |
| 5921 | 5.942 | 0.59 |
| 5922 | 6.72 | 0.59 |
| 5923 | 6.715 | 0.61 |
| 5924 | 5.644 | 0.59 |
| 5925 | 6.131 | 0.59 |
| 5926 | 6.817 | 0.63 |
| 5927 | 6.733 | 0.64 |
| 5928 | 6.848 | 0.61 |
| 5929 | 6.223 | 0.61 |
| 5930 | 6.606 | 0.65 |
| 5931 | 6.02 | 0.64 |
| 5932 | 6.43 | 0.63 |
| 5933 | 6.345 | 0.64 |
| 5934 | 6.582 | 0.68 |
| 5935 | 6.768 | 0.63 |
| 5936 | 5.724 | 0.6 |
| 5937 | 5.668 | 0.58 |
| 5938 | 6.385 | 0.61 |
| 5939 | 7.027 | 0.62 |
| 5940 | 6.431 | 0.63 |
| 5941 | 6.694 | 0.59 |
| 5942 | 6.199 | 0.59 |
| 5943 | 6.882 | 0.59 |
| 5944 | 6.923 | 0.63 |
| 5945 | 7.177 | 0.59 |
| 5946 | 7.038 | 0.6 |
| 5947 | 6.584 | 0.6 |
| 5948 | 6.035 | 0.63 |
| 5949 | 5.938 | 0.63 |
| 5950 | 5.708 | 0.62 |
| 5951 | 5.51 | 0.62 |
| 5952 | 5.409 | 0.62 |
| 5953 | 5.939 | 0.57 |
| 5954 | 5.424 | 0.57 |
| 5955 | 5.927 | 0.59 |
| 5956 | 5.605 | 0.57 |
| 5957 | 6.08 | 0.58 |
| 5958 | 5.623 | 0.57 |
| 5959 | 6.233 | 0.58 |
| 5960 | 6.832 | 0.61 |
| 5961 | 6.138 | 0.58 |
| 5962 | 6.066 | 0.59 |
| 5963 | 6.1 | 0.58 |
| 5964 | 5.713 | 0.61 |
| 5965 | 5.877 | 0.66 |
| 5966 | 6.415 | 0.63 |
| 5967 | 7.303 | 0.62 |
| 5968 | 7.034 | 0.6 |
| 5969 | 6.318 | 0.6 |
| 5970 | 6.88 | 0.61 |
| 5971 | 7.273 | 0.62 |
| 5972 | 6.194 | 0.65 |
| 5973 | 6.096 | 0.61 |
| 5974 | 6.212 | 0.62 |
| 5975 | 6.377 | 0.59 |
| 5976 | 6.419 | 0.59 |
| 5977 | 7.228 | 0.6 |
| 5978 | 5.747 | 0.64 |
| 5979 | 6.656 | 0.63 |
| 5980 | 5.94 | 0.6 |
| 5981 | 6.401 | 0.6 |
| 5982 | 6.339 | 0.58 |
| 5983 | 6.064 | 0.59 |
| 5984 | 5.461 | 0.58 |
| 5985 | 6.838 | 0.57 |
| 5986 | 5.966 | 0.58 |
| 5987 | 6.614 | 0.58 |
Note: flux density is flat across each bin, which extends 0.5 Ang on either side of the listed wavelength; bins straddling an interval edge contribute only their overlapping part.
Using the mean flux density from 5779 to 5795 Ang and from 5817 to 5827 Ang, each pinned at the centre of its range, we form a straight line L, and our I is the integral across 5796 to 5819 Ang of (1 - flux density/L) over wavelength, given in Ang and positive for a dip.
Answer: 0.6 Ang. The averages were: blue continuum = 6.49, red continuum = 6.86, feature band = 6.53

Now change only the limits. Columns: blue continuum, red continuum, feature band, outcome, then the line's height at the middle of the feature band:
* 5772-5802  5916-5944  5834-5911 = 4.1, 6.46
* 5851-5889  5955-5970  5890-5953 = 1.1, 6.24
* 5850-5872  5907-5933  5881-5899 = 3.4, 6.41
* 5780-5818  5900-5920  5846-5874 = -0.6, 6.38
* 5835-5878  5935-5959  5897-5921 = 0.5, 6.32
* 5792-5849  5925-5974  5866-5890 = 1.4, 6.51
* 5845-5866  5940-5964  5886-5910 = 2.9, 6.25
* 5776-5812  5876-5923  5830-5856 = -1.6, 6.2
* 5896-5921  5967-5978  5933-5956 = 0.5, 6.4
